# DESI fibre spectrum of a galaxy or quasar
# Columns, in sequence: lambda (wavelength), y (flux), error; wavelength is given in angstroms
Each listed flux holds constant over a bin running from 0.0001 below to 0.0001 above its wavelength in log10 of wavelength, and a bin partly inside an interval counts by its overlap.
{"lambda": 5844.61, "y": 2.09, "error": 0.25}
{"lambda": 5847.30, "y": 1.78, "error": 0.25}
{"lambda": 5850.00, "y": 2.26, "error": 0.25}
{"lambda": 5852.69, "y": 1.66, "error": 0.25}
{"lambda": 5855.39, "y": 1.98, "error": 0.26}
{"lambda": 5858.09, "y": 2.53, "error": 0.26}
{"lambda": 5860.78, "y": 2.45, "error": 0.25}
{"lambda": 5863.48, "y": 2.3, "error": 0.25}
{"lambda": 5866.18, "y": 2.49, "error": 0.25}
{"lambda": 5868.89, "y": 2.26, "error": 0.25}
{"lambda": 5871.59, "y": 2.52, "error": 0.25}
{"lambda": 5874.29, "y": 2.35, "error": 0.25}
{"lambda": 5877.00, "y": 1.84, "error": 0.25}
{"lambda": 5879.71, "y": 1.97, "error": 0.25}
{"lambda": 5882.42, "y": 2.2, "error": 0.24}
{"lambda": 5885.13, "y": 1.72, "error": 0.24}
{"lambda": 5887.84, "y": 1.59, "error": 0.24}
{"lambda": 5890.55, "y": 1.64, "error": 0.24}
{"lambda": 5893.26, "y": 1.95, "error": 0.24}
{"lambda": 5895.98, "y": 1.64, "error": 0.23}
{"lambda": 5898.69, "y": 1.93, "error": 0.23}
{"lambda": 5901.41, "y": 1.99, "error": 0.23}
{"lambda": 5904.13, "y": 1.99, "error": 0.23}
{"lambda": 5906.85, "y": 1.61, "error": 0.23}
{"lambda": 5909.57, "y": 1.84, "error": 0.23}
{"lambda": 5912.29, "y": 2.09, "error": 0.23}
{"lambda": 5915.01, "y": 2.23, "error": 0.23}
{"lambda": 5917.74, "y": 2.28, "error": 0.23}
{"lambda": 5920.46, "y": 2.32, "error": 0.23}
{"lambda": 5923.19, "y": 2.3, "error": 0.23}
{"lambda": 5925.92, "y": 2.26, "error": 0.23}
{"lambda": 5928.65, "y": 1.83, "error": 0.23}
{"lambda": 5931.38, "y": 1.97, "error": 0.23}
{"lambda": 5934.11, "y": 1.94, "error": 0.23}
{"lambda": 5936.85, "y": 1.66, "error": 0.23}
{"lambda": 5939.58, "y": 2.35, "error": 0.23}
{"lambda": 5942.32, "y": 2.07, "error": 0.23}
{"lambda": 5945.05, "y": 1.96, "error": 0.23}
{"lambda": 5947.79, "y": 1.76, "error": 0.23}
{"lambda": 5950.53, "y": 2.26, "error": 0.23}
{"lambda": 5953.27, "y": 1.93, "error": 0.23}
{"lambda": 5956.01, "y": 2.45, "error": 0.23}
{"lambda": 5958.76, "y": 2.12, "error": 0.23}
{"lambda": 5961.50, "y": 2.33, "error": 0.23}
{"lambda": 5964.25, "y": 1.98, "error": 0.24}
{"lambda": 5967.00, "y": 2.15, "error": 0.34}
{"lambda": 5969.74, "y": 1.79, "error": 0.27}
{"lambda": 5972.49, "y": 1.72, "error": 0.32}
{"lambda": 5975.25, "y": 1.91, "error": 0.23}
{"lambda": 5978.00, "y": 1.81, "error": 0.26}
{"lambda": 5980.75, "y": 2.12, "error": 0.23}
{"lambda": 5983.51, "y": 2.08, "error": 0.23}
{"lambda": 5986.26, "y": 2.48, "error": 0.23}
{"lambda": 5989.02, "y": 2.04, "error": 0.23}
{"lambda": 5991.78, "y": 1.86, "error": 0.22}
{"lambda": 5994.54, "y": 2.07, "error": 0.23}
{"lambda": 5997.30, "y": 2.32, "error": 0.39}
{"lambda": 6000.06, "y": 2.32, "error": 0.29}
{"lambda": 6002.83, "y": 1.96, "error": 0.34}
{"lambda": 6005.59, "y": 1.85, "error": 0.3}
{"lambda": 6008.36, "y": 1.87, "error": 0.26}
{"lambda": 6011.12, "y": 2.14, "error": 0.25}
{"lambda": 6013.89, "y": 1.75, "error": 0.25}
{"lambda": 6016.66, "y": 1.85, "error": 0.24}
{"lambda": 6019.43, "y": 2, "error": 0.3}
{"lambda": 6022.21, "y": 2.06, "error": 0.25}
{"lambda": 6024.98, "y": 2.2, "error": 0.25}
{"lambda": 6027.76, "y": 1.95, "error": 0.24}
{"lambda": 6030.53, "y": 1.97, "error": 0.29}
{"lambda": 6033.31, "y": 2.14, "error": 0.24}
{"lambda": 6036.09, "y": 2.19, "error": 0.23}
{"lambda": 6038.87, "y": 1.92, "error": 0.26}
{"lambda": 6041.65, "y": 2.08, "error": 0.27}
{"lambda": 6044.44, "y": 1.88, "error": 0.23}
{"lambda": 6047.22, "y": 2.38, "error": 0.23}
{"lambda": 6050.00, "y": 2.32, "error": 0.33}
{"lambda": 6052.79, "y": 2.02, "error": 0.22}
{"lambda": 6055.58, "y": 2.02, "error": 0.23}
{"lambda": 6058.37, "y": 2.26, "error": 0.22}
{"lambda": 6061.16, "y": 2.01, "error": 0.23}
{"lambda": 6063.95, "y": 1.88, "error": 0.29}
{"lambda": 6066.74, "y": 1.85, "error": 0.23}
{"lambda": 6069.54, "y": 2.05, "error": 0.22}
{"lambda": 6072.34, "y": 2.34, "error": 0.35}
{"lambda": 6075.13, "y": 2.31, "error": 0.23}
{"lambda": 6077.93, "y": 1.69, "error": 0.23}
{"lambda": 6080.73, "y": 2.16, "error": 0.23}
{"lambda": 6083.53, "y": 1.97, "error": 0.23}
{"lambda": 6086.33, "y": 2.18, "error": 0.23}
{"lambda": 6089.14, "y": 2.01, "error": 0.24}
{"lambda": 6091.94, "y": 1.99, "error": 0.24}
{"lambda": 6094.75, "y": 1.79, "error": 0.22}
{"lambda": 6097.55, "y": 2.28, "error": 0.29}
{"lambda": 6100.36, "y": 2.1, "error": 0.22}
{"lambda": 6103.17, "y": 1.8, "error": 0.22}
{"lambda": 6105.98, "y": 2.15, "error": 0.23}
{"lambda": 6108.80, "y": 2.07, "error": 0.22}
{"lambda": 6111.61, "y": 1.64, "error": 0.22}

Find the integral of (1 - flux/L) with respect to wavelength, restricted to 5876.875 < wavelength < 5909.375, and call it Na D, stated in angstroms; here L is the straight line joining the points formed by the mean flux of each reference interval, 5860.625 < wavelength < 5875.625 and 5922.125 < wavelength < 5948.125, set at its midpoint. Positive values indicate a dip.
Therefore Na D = 5.9 angstroms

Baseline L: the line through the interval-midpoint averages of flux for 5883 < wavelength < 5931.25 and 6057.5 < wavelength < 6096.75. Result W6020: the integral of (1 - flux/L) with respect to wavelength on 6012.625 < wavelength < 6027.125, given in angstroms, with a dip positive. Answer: 0.3 angstroms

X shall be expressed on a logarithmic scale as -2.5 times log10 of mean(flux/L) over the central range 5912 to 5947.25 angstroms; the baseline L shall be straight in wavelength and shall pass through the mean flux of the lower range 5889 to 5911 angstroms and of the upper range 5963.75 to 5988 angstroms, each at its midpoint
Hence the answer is -0.11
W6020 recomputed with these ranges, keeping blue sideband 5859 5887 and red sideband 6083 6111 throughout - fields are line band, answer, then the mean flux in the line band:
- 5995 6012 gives 0.2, 2.08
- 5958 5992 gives 1.4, 2.03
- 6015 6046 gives 0.8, 2.02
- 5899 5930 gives 1.5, 2.06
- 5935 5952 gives 1.1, 2.01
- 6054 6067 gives 0.2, 2.02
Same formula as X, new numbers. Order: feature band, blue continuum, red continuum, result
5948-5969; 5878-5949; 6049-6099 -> -0.078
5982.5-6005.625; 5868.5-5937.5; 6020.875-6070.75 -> -0.044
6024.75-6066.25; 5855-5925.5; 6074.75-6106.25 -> -0.020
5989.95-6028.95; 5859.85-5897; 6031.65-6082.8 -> 0.033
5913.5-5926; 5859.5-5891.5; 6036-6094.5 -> -0.086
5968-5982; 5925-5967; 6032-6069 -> 0.103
